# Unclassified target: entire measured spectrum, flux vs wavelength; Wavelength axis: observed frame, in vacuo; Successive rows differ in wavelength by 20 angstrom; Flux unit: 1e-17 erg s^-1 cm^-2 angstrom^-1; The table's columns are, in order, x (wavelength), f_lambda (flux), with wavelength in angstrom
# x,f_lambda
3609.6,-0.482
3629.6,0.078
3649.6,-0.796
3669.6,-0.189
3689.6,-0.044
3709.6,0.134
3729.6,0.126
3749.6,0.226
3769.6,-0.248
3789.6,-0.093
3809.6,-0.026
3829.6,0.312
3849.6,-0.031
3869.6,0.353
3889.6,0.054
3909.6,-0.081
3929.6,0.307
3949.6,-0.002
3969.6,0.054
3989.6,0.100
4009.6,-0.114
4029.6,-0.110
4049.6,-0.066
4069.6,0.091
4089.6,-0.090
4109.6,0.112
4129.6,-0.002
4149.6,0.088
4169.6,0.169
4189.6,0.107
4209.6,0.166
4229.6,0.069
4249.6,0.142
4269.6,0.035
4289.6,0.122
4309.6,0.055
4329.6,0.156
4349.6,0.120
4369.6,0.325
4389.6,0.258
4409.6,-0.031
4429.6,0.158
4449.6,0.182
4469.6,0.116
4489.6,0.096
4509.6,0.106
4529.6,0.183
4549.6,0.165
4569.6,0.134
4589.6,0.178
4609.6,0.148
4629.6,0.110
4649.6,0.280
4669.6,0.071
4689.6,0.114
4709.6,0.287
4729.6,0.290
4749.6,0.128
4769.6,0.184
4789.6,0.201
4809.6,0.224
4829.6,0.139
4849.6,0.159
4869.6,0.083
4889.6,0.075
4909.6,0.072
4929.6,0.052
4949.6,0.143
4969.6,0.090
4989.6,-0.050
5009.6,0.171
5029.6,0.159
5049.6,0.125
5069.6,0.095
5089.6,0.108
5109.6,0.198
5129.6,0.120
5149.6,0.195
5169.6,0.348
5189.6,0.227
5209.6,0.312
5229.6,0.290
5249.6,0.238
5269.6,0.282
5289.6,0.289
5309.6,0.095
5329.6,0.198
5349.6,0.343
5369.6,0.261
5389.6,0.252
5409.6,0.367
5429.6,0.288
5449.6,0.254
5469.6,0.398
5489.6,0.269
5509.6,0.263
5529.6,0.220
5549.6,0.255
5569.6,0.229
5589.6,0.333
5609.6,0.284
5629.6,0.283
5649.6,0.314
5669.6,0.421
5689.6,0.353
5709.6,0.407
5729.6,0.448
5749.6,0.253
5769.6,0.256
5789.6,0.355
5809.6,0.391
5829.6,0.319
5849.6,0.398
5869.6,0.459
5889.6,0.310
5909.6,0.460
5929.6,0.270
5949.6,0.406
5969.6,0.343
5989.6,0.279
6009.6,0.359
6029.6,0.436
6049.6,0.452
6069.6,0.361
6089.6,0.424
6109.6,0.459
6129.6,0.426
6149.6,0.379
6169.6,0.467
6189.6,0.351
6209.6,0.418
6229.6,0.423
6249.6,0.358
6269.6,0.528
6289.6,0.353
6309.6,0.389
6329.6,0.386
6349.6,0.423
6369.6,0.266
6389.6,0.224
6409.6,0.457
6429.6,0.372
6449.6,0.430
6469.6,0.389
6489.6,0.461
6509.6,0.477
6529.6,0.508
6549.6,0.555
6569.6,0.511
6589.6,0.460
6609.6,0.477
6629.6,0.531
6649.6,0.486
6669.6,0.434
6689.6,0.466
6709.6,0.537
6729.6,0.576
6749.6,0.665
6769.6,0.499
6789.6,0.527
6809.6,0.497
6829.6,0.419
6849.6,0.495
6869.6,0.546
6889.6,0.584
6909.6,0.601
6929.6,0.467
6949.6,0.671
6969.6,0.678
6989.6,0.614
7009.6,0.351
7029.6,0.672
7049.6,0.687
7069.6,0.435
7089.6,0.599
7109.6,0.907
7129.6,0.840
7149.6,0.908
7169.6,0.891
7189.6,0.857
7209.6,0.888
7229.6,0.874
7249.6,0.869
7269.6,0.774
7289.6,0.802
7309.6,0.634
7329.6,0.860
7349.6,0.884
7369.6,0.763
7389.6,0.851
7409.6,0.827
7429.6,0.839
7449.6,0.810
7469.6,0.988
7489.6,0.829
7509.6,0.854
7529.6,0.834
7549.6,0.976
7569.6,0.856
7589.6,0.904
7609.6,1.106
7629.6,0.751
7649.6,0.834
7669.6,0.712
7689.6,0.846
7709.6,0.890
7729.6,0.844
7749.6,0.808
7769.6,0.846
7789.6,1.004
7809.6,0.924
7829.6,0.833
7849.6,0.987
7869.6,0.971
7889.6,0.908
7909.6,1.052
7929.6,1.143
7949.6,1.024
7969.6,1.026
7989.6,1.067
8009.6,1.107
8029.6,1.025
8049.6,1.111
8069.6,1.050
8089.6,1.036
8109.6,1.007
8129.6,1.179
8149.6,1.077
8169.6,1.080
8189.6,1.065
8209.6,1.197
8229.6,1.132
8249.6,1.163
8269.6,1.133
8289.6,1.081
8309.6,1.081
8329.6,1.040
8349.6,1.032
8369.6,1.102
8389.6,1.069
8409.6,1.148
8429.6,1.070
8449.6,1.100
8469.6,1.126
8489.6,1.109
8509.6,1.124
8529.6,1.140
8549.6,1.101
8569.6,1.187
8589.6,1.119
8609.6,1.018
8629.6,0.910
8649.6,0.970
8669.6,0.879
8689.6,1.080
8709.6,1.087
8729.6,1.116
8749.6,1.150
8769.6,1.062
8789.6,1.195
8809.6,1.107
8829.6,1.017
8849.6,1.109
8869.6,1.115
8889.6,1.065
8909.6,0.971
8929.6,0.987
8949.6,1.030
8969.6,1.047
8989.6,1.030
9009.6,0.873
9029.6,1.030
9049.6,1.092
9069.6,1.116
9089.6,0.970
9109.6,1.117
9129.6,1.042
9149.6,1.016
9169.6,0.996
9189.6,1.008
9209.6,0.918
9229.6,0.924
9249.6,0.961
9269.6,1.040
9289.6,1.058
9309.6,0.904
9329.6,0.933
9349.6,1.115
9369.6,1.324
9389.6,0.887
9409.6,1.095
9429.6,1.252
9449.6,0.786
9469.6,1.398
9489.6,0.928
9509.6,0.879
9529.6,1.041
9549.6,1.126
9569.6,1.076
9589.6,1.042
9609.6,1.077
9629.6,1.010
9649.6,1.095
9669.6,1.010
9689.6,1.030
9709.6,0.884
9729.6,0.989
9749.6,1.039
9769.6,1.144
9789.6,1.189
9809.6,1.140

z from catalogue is 0.78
